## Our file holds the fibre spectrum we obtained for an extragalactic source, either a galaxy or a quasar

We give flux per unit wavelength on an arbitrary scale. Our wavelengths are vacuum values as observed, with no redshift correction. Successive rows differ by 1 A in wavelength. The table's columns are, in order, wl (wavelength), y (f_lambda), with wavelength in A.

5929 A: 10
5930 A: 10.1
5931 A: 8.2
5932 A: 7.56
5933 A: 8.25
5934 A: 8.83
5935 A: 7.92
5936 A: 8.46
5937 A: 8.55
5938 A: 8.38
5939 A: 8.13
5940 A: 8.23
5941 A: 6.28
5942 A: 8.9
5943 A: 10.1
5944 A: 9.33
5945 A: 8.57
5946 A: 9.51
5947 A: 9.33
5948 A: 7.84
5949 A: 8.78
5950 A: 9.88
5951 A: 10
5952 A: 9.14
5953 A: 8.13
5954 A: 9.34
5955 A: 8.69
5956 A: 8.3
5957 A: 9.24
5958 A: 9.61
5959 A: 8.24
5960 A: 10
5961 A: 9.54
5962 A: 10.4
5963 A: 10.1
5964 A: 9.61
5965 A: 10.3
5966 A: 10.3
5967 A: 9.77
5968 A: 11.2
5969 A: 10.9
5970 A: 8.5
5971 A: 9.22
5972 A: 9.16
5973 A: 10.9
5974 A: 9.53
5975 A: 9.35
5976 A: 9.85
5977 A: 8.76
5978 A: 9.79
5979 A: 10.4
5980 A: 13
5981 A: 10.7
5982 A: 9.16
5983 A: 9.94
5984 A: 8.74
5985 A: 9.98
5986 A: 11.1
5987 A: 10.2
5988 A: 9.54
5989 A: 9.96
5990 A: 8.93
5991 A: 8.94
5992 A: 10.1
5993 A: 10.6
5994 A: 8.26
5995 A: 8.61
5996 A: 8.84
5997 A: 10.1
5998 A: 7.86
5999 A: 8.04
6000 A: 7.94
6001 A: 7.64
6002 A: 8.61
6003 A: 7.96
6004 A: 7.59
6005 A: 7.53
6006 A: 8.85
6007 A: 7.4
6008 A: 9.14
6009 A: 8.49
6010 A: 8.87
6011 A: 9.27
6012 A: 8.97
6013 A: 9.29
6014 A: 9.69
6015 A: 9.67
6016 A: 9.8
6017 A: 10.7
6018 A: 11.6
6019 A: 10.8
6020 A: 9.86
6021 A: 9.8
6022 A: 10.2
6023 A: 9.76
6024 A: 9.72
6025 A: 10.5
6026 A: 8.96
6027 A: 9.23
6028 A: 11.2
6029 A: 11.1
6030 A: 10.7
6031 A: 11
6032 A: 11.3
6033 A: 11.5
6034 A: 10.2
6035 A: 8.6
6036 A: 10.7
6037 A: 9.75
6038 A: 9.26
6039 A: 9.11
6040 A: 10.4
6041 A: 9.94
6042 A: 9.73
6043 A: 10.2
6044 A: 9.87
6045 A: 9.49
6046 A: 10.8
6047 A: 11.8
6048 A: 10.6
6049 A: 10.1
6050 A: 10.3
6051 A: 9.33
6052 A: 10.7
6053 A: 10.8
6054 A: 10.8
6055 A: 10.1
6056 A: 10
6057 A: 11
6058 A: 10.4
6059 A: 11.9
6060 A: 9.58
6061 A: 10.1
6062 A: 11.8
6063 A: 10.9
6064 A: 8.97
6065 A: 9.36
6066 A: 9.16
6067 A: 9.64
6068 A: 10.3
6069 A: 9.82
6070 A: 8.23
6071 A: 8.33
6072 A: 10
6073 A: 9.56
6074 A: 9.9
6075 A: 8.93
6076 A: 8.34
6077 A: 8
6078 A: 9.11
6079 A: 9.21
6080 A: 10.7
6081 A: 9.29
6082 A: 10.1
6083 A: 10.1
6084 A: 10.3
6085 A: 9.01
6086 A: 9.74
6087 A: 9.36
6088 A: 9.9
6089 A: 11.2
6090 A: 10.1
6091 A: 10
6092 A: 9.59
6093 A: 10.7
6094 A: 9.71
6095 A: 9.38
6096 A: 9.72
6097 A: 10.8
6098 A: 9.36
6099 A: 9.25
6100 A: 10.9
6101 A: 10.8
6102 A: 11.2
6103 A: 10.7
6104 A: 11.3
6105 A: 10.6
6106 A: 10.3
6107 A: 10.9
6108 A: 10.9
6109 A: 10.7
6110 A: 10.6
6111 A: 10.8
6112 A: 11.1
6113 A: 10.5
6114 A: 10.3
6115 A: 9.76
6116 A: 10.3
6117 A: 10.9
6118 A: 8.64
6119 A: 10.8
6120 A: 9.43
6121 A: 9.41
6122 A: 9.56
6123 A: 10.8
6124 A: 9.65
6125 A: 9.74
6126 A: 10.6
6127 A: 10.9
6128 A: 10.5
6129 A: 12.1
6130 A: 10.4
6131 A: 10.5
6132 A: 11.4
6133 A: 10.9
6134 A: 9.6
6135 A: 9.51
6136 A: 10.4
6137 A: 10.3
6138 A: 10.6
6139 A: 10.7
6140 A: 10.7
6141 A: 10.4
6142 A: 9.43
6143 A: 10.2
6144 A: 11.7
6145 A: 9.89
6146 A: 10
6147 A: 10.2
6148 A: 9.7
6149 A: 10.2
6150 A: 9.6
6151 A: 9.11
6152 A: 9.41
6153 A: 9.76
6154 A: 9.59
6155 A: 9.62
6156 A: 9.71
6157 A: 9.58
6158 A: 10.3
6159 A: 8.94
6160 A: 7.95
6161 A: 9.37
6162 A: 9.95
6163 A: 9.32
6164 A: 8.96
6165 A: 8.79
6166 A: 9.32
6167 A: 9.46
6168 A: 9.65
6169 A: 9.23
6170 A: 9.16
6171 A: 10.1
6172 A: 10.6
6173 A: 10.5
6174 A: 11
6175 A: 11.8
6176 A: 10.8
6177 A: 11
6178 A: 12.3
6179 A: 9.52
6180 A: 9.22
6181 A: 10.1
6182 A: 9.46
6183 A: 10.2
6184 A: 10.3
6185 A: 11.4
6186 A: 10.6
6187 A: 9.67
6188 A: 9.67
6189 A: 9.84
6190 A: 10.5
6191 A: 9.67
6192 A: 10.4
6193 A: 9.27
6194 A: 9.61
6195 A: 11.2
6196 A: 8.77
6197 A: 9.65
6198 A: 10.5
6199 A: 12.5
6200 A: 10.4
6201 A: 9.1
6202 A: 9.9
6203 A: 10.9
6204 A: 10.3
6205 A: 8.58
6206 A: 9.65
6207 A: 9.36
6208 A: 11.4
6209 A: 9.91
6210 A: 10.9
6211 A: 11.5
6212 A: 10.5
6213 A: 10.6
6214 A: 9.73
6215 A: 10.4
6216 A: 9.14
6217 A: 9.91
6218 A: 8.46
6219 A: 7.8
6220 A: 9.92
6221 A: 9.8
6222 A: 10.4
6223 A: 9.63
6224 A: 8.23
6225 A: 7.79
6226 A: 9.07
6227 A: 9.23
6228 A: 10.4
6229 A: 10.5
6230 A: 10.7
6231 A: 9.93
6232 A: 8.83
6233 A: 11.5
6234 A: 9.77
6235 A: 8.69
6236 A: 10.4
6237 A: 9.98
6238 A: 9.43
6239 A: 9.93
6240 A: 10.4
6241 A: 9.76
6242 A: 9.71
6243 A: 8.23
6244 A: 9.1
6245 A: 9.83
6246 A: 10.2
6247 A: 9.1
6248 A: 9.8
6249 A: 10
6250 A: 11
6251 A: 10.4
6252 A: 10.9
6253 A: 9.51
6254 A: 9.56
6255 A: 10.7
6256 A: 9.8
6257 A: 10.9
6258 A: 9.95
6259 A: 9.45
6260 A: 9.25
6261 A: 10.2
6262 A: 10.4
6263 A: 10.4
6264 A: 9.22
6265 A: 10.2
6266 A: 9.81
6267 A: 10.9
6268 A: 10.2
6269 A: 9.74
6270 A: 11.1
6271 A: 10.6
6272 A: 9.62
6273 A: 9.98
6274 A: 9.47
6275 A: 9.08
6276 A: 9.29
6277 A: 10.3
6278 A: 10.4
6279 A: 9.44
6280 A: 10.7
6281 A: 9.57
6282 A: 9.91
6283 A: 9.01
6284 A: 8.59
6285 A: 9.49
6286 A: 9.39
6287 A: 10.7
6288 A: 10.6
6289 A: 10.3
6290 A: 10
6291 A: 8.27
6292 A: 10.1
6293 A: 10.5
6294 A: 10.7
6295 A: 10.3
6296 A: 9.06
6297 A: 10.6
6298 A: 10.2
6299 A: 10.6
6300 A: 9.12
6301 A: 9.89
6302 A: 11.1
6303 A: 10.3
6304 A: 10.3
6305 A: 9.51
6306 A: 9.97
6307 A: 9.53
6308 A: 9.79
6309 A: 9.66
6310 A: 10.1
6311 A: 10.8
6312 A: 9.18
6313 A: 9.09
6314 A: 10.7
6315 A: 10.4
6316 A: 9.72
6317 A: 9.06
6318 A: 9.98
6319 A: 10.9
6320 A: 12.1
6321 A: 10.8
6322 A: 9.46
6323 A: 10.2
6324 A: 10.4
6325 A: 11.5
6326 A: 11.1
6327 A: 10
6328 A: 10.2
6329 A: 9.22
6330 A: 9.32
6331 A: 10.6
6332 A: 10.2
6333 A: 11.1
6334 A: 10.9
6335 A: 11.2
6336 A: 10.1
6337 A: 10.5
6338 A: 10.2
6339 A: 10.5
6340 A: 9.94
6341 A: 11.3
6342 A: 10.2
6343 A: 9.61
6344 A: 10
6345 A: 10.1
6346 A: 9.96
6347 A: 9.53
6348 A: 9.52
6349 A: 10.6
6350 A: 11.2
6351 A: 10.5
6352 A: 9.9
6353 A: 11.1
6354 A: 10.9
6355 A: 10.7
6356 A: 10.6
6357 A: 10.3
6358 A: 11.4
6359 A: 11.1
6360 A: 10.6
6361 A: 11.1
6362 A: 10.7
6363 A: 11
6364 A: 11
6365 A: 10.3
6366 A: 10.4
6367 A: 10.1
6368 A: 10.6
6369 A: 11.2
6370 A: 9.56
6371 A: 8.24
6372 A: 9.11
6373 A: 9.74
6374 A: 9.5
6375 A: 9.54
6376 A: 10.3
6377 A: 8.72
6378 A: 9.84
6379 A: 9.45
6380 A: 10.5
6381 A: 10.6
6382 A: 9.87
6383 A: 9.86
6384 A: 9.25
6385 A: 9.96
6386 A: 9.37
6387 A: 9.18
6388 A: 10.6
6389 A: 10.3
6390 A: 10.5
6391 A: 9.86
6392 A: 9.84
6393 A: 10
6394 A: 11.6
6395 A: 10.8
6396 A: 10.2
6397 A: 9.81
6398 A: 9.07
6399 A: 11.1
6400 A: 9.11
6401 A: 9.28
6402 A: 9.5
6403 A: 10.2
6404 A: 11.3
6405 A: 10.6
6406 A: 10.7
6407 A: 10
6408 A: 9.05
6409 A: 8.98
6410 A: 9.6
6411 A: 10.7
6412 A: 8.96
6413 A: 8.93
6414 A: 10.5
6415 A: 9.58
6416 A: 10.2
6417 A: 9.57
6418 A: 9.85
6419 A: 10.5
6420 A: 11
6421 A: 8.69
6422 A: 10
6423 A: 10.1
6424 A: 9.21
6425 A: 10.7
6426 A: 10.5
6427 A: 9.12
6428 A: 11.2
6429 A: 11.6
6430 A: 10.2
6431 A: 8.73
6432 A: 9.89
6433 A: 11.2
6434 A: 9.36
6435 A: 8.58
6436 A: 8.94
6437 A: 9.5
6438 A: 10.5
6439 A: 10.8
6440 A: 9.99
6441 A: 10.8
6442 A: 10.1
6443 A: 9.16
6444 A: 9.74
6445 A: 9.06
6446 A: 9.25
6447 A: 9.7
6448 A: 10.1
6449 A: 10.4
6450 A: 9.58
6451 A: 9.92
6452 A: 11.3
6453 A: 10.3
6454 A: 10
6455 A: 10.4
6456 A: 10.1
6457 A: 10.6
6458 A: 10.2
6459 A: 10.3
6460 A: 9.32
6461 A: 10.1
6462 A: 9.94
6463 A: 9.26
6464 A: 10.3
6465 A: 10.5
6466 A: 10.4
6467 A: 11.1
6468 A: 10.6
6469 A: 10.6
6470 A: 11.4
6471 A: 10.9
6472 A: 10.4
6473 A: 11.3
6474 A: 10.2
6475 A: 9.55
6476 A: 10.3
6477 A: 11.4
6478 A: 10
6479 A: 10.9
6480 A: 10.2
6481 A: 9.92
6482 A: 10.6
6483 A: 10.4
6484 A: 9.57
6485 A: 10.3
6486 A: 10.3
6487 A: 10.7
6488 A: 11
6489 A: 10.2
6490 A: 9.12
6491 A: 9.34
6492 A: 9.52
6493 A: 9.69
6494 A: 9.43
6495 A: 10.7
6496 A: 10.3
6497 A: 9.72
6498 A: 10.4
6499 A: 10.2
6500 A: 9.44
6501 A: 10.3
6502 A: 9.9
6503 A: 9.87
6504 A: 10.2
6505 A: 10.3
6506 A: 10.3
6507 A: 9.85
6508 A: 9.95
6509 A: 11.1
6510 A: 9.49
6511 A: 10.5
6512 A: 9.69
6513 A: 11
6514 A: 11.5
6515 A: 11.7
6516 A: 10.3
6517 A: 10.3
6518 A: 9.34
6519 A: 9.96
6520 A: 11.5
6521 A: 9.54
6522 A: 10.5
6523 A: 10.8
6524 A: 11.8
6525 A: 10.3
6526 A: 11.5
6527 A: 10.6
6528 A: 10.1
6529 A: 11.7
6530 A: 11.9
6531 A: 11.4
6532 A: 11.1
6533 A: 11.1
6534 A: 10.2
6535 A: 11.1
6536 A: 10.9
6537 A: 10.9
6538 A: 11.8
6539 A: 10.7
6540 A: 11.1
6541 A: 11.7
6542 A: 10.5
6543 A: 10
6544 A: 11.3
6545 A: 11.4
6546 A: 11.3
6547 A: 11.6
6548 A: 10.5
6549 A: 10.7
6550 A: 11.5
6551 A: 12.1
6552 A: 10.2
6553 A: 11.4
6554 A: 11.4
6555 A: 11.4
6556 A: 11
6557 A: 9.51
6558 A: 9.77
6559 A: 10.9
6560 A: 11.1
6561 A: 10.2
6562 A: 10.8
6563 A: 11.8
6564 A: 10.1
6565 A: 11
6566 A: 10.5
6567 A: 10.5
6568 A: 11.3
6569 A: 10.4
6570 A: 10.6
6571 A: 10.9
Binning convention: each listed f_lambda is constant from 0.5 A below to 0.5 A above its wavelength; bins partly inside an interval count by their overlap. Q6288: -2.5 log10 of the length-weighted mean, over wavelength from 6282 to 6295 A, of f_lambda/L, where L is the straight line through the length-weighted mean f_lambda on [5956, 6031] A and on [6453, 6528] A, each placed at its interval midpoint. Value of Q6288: 0.02 mag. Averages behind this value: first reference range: 9.57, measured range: 9.83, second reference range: 10.3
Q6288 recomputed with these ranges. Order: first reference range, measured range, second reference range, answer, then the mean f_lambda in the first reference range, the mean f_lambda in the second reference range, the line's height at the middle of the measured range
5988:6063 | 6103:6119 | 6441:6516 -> -0.07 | 9.77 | 10.2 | 9.85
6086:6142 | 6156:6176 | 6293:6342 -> 0.06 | 10.3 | 10.2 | 10.3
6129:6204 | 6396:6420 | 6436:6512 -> 0.03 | 10.1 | 10.2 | 10.1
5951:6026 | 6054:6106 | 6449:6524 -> -0.04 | 9.47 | 10.3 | 9.62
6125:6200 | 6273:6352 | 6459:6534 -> 0.01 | 10.1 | 10.4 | 10.2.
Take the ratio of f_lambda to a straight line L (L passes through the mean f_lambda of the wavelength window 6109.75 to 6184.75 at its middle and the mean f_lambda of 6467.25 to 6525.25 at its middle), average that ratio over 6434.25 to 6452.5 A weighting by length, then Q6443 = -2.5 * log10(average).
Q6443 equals 0.047 mag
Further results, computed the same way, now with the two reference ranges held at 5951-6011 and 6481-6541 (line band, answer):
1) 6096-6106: -0.10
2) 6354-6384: 0.00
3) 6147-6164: 0.02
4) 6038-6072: -0.07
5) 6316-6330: -0.03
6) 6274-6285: 0.04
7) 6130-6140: -0.08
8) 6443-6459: 0.03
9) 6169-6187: -0.07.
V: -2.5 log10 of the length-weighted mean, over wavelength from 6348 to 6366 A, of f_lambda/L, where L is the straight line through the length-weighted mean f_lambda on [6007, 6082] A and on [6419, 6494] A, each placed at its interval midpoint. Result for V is -0.066 mag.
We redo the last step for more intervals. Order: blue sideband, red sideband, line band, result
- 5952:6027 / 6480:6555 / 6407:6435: 0.05 mag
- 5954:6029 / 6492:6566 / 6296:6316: 0.02 mag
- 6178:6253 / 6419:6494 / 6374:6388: 0.03 mag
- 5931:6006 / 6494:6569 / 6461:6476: 0.01 mag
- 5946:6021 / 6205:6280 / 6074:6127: -0.05 mag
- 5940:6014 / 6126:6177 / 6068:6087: 0.04 mag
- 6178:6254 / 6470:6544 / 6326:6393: 0.00 mag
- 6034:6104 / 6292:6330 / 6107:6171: 0.00 mag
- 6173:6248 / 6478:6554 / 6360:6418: 0.03 mag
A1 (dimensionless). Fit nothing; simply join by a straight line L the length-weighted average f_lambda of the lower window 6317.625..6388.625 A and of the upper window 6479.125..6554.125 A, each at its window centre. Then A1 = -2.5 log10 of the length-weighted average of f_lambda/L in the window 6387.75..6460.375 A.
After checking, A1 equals 0.04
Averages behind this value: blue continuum 10.3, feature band 10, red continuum 10.6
